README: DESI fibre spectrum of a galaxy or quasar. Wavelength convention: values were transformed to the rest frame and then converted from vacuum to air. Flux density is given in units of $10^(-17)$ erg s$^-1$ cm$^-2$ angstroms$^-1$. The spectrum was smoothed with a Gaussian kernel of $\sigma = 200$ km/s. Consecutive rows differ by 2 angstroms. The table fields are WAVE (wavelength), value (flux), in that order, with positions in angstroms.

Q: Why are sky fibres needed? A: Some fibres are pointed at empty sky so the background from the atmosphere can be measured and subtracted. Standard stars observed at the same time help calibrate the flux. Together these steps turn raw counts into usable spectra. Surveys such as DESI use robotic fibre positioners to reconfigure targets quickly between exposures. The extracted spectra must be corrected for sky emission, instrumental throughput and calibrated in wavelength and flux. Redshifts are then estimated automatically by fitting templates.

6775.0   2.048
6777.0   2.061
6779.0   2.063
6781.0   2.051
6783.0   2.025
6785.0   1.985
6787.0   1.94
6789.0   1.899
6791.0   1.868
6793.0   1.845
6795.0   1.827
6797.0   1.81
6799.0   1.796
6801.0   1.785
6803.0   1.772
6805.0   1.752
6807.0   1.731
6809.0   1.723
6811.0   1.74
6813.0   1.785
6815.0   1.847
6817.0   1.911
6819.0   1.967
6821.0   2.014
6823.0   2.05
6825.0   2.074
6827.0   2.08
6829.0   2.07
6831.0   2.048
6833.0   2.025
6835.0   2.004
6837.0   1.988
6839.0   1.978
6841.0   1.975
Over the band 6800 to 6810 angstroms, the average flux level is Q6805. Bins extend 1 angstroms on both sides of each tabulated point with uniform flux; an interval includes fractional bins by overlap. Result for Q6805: 1.75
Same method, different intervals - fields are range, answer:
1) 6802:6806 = 1.76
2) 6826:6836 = 2.05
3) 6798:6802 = 1.79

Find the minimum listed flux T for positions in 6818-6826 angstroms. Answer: 1.967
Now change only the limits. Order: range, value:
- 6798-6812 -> 1.723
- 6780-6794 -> 1.845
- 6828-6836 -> 2.004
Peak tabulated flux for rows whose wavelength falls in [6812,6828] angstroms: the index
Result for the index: 2.08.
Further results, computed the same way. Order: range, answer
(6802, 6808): 1.772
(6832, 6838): 2.025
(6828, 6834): 2.07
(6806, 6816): 1.847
